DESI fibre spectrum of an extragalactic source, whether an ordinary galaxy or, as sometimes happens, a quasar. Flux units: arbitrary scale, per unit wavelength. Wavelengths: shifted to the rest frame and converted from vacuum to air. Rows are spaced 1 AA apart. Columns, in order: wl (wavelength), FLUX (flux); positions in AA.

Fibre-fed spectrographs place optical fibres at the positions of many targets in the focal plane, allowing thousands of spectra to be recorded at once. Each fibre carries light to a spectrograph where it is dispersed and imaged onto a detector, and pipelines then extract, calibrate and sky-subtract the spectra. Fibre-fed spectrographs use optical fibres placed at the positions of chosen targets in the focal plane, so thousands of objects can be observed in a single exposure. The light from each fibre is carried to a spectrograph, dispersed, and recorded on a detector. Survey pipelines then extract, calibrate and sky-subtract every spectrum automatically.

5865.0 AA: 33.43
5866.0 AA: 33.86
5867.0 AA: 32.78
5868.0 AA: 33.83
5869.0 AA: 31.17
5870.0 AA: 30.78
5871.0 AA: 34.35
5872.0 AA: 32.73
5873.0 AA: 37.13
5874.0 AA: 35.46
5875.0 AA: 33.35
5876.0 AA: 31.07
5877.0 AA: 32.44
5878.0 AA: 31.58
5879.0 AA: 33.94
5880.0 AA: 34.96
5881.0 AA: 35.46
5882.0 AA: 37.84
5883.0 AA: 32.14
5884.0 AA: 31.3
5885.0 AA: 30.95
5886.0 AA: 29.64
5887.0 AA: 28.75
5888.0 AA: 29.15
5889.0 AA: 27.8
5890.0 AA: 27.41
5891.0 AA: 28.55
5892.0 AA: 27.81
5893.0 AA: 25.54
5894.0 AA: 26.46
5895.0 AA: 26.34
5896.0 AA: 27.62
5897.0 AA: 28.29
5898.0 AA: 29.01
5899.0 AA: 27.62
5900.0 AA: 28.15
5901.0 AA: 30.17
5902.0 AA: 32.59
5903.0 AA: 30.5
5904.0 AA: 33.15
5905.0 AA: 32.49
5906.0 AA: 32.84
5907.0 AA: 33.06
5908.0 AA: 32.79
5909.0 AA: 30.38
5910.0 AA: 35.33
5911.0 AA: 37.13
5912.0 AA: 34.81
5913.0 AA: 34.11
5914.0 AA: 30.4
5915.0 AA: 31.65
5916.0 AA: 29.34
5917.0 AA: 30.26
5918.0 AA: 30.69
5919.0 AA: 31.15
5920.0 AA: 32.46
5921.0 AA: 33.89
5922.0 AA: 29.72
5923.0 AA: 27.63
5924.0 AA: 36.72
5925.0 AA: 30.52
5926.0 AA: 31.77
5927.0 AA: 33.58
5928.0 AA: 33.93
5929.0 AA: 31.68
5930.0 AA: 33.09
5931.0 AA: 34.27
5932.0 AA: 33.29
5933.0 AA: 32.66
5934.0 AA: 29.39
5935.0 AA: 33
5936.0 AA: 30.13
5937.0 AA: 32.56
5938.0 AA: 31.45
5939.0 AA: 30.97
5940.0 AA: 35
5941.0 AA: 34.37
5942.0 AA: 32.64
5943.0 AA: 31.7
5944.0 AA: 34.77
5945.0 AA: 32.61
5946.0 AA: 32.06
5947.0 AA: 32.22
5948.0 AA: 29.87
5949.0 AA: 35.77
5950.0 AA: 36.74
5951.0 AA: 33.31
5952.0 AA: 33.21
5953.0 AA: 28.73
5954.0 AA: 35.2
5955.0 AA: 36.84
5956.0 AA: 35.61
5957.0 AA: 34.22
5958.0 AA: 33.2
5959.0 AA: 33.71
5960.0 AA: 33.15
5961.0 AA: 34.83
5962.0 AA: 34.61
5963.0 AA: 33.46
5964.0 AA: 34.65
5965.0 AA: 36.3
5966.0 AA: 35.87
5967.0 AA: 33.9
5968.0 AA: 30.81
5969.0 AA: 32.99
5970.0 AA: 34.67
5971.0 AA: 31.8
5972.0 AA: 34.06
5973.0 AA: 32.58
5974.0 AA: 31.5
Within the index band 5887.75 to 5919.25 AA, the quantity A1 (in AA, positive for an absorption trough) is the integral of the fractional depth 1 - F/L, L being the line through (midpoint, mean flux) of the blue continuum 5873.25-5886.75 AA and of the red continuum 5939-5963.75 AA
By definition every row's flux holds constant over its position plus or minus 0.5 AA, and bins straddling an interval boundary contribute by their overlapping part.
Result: 2.7 AA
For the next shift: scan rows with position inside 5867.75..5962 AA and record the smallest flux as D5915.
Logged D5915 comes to 25.54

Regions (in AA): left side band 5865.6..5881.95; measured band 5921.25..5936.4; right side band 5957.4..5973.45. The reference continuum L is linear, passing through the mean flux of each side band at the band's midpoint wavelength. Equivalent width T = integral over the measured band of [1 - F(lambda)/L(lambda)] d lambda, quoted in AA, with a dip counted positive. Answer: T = 0.70 AA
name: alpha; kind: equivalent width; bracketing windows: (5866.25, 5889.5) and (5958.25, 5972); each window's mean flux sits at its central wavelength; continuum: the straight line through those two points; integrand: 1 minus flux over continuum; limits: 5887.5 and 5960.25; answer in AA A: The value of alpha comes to 3.3 AA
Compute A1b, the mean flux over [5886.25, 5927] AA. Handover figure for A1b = 30.6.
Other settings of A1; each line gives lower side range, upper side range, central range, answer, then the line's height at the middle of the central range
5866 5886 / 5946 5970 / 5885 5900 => 2.4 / 33.4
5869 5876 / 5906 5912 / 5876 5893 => 1.3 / 33.6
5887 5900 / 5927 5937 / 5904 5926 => -1.4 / 30.4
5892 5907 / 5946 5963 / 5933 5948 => 0.2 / 32.7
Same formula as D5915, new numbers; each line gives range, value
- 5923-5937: 27.63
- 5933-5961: 28.73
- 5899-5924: 27.62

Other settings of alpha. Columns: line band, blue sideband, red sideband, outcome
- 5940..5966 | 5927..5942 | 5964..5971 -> -0.35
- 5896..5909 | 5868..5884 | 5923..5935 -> 0.92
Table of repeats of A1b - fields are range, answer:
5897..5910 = 31.1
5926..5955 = 32.8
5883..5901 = 28.4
